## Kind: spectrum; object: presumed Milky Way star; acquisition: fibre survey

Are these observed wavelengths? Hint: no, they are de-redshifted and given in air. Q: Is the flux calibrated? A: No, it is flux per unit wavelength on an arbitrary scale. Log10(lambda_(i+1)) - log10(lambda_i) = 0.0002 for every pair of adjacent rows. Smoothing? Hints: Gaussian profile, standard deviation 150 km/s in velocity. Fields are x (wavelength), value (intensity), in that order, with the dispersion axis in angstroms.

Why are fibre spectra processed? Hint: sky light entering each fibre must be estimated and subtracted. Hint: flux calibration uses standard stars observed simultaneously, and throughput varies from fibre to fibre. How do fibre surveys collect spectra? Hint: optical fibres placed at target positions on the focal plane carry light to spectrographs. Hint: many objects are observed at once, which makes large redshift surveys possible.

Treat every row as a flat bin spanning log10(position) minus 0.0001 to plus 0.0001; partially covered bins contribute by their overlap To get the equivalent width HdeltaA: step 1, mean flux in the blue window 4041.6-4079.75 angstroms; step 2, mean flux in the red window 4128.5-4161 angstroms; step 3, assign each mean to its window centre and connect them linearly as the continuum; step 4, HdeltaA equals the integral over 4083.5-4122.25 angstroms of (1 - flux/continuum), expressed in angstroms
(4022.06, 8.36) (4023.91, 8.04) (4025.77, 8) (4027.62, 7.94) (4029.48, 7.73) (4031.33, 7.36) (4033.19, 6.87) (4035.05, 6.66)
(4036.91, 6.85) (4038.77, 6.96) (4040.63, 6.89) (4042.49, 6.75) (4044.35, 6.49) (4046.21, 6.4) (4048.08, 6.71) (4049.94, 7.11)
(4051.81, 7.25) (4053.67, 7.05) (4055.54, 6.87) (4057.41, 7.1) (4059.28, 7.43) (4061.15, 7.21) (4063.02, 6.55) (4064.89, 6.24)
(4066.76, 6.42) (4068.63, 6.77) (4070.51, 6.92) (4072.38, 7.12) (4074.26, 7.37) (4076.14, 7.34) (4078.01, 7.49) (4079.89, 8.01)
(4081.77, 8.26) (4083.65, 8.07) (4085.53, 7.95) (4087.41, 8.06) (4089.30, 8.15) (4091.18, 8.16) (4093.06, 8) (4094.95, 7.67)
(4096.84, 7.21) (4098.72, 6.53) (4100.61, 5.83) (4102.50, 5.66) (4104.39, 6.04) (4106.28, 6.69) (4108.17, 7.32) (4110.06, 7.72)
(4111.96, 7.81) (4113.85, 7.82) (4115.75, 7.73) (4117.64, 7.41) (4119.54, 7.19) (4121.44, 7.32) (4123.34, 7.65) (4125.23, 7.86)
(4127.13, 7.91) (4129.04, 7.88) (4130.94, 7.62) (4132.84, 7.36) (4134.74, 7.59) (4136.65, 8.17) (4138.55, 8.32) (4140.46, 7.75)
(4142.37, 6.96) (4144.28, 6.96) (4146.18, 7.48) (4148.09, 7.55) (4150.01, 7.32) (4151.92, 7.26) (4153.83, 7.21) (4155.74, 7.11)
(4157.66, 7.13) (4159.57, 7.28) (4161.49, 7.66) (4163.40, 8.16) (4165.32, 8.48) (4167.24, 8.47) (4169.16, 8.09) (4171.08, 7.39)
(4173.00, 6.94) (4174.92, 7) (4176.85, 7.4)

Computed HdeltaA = -0.7 angstroms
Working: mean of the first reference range 6.95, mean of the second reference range 7.47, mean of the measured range 7.33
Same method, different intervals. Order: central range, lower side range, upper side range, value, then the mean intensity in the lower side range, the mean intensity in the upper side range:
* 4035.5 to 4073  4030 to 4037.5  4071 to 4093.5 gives 2.4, 6.98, 7.81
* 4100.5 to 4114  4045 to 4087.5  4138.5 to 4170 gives 0.9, 7.18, 7.58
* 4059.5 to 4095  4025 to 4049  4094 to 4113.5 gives -2.6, 7.04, 6.88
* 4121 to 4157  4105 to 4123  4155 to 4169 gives 0.3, 7.42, 7.78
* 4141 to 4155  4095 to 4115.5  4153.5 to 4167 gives 0.4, 6.93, 7.64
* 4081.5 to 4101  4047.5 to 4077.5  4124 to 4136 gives -1.0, 6.98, 7.72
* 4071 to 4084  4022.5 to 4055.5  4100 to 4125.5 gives -0.9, 7.13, 7.15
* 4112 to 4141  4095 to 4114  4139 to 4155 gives -2.4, 6.86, 7.34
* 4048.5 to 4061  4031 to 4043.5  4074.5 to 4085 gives 0.2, 6.88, 7.81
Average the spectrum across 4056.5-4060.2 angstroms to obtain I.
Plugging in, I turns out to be 7.26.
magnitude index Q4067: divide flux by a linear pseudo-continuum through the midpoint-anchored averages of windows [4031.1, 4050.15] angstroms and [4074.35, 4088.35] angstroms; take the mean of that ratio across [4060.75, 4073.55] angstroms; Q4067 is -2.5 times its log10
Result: 0.114 mag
